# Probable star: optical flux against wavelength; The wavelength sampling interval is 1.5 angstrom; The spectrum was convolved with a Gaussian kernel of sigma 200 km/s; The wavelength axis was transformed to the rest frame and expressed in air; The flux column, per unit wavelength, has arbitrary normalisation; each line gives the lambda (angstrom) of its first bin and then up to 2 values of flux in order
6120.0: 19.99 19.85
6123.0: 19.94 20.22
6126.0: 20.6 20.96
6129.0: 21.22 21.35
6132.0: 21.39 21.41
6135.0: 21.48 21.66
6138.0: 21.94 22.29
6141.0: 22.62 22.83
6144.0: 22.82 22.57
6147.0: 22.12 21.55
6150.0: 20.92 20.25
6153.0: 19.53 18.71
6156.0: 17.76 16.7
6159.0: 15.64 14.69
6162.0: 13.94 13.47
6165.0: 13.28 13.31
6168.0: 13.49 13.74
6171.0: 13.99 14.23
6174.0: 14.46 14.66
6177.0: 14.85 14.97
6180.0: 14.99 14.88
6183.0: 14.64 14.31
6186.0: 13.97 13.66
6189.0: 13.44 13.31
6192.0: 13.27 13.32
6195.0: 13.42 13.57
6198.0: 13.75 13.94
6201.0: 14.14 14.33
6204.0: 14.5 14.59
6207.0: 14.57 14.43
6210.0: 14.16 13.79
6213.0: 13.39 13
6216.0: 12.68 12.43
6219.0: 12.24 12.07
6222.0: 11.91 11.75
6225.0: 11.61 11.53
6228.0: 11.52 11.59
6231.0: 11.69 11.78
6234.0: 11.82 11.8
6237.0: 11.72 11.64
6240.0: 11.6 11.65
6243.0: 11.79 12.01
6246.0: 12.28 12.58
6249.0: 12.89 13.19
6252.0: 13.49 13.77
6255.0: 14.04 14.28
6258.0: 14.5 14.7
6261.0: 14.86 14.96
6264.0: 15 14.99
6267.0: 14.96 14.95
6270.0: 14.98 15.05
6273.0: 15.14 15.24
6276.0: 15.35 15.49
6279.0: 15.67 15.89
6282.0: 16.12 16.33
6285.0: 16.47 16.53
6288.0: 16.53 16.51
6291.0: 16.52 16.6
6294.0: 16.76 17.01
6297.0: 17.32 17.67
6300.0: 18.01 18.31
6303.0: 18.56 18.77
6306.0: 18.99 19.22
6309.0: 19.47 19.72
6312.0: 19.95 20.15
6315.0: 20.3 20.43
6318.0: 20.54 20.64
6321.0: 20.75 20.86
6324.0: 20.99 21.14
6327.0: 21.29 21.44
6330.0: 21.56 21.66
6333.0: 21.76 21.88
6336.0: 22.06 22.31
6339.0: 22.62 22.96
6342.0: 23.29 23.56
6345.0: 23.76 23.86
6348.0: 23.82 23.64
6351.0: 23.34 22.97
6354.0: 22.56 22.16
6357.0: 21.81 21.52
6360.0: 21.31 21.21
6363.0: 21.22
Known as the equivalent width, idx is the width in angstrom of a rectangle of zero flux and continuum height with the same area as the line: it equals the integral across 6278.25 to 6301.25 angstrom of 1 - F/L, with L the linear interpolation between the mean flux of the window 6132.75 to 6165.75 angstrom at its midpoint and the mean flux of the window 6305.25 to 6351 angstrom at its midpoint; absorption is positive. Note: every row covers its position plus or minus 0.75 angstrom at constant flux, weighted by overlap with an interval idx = 4.78 angstrom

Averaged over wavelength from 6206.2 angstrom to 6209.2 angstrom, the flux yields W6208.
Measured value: 14.5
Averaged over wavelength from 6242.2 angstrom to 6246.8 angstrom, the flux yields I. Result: 12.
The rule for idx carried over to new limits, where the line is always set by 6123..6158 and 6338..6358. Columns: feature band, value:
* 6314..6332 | 1.48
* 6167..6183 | 5.19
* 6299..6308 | 1.60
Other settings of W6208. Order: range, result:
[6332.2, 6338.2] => 22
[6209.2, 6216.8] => 13.4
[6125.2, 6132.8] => 21.1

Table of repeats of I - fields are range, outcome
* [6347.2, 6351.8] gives 23.6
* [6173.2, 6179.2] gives 14.7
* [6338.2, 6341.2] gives 22.8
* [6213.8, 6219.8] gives 12.6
